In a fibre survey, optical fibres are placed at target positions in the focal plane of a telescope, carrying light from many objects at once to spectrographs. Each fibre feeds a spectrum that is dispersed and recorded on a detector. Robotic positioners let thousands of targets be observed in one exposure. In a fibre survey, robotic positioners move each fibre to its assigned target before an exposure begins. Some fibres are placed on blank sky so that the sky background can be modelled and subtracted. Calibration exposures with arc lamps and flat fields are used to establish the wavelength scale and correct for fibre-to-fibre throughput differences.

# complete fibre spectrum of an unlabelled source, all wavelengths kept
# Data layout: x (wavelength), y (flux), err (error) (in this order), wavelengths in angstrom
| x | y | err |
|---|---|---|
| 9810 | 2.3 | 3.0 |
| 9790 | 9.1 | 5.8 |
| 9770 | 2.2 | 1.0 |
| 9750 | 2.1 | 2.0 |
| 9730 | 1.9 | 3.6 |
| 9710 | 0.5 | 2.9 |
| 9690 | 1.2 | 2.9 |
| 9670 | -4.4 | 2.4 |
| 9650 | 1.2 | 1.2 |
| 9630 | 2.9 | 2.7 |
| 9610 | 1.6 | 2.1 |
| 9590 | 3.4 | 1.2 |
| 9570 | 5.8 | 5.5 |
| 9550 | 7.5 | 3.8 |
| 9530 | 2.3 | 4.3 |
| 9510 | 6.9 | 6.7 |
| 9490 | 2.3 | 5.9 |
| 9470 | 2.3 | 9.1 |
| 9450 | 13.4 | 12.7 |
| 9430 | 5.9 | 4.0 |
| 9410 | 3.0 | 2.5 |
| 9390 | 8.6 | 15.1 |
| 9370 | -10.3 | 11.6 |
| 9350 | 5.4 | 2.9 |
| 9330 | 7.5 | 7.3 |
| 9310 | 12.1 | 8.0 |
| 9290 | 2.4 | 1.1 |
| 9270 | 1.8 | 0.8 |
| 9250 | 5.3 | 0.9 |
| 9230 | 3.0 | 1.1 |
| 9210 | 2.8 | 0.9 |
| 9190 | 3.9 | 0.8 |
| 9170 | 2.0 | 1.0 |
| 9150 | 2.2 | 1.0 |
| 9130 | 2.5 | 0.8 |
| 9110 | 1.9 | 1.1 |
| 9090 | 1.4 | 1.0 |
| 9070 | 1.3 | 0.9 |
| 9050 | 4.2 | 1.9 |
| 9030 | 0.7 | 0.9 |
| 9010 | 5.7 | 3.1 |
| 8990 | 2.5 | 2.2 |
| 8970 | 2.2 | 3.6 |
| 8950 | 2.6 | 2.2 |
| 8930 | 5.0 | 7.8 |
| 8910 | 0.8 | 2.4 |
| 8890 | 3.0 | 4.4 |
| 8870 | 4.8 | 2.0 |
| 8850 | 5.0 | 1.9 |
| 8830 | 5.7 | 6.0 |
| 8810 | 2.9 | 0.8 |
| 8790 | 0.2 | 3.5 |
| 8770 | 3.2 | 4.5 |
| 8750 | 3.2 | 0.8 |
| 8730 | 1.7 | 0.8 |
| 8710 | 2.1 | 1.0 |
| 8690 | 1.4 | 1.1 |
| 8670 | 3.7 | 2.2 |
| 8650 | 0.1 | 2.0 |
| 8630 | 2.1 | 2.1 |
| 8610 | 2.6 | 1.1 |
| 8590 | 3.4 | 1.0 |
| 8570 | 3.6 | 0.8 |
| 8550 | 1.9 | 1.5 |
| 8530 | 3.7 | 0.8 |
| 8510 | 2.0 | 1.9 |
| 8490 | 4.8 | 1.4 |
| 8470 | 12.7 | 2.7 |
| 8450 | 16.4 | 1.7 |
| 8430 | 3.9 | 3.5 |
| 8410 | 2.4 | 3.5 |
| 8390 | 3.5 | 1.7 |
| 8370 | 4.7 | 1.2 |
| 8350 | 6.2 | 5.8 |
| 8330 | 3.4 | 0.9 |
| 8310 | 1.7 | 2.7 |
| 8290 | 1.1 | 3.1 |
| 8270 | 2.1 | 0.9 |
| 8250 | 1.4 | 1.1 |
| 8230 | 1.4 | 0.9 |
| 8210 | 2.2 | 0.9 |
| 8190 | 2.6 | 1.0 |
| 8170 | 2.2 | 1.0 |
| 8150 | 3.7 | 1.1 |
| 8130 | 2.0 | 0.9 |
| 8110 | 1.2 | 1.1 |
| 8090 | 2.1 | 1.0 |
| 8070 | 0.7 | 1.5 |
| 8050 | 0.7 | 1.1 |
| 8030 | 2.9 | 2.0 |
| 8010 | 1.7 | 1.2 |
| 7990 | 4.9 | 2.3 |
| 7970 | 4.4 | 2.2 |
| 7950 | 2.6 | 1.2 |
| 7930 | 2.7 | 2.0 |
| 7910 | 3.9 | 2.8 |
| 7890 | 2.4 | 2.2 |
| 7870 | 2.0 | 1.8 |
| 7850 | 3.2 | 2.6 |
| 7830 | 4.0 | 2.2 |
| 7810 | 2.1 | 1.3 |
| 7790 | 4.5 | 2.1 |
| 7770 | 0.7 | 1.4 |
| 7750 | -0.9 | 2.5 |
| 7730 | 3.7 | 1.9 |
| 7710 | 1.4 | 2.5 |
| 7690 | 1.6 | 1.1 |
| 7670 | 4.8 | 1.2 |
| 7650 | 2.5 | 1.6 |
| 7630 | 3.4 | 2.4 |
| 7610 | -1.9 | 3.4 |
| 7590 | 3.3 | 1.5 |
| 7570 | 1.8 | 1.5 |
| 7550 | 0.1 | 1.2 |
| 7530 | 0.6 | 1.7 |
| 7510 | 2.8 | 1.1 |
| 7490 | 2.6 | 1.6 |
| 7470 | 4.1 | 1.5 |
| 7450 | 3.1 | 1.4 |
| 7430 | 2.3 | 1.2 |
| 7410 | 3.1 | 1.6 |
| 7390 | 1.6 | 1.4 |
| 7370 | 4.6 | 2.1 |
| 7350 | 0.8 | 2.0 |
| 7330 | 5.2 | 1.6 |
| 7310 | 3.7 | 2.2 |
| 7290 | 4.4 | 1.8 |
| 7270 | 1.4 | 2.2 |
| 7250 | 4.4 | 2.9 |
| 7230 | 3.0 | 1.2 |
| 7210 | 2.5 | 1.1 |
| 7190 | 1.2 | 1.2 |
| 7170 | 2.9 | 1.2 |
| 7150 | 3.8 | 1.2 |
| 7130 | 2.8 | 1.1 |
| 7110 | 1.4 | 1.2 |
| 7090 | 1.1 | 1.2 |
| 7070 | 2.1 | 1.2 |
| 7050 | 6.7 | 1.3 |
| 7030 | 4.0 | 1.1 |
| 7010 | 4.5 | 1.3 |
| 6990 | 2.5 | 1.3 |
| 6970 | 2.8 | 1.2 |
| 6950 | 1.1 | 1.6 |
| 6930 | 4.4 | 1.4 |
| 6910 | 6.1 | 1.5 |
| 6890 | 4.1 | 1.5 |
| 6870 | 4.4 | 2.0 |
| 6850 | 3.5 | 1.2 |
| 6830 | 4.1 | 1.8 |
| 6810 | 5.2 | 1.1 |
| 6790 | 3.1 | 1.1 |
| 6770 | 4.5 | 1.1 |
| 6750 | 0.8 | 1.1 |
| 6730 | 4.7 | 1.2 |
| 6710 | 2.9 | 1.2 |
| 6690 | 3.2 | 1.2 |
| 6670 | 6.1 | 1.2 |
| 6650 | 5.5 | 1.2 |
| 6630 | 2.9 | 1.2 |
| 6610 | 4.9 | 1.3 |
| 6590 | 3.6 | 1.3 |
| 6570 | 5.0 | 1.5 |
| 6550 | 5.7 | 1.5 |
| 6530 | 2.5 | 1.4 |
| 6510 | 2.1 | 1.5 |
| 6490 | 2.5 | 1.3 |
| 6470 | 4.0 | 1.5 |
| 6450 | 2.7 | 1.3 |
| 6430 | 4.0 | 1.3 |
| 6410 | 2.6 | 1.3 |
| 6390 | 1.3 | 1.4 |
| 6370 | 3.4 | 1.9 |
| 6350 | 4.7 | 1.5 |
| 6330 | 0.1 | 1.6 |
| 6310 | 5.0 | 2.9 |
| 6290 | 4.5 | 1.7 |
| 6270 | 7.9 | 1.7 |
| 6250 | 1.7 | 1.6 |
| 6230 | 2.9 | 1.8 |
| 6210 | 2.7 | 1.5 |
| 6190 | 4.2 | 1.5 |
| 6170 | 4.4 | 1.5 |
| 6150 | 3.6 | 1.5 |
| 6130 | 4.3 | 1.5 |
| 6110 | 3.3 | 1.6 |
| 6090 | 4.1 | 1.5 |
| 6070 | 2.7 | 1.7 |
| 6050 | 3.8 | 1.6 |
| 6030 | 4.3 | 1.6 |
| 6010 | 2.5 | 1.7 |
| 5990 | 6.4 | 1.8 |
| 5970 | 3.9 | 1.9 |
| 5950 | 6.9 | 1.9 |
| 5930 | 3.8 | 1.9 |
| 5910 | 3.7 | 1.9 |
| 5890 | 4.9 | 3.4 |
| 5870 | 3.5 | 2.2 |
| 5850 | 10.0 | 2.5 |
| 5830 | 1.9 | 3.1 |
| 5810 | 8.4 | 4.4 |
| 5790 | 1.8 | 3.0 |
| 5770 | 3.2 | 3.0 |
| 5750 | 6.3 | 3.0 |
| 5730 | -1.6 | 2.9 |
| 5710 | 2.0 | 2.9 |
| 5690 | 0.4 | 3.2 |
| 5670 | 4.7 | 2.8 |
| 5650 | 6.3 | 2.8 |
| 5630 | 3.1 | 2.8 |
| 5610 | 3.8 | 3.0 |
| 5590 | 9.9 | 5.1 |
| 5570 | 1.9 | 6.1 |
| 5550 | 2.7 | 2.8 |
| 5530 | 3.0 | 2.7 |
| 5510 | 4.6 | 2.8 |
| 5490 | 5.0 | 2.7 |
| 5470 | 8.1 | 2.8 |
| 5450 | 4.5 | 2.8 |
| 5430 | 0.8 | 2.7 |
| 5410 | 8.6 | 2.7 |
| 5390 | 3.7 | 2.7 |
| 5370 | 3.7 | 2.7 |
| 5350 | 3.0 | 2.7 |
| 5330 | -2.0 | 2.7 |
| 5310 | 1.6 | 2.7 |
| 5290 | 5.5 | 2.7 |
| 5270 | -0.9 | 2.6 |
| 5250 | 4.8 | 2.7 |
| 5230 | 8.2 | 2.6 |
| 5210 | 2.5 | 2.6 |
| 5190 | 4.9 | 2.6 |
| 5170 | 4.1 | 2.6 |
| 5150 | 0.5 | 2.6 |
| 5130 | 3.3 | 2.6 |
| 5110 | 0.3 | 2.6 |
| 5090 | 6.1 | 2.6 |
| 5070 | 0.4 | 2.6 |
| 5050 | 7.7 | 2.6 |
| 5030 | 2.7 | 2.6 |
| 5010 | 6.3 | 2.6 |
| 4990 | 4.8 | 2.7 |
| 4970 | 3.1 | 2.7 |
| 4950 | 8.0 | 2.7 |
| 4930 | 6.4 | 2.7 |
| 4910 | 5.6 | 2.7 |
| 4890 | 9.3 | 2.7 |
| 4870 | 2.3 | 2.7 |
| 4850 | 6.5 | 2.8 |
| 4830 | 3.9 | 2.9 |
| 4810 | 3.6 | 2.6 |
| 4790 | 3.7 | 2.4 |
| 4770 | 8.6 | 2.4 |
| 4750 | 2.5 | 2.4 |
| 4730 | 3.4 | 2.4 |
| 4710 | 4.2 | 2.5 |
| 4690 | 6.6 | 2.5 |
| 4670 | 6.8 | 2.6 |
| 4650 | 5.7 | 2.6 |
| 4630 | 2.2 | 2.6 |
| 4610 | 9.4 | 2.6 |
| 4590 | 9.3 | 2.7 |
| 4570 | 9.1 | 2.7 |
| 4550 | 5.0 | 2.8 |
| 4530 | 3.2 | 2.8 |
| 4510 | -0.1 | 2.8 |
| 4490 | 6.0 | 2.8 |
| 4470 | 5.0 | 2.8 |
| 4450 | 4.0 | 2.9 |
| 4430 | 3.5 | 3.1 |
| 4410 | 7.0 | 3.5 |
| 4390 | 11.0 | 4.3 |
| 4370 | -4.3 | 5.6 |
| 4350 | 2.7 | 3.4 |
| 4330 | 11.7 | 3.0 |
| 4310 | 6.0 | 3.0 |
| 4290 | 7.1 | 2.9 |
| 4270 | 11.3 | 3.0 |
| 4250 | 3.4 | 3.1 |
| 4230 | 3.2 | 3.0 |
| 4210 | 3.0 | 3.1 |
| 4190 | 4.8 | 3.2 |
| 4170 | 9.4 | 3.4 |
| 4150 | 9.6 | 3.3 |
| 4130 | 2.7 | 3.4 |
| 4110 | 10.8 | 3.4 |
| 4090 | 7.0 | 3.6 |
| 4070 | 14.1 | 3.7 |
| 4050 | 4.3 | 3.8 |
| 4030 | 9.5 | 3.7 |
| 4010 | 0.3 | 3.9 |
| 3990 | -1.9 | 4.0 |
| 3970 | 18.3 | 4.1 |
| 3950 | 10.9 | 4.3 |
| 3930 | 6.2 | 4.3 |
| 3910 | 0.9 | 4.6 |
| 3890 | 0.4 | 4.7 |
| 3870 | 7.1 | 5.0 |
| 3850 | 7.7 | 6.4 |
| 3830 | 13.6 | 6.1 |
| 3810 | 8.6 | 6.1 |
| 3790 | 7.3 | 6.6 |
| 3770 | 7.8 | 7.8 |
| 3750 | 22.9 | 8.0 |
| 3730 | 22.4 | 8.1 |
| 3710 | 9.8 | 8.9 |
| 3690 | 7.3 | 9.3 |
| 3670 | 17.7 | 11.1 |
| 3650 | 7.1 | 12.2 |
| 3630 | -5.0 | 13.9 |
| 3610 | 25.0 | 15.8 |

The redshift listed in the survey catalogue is 1.27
